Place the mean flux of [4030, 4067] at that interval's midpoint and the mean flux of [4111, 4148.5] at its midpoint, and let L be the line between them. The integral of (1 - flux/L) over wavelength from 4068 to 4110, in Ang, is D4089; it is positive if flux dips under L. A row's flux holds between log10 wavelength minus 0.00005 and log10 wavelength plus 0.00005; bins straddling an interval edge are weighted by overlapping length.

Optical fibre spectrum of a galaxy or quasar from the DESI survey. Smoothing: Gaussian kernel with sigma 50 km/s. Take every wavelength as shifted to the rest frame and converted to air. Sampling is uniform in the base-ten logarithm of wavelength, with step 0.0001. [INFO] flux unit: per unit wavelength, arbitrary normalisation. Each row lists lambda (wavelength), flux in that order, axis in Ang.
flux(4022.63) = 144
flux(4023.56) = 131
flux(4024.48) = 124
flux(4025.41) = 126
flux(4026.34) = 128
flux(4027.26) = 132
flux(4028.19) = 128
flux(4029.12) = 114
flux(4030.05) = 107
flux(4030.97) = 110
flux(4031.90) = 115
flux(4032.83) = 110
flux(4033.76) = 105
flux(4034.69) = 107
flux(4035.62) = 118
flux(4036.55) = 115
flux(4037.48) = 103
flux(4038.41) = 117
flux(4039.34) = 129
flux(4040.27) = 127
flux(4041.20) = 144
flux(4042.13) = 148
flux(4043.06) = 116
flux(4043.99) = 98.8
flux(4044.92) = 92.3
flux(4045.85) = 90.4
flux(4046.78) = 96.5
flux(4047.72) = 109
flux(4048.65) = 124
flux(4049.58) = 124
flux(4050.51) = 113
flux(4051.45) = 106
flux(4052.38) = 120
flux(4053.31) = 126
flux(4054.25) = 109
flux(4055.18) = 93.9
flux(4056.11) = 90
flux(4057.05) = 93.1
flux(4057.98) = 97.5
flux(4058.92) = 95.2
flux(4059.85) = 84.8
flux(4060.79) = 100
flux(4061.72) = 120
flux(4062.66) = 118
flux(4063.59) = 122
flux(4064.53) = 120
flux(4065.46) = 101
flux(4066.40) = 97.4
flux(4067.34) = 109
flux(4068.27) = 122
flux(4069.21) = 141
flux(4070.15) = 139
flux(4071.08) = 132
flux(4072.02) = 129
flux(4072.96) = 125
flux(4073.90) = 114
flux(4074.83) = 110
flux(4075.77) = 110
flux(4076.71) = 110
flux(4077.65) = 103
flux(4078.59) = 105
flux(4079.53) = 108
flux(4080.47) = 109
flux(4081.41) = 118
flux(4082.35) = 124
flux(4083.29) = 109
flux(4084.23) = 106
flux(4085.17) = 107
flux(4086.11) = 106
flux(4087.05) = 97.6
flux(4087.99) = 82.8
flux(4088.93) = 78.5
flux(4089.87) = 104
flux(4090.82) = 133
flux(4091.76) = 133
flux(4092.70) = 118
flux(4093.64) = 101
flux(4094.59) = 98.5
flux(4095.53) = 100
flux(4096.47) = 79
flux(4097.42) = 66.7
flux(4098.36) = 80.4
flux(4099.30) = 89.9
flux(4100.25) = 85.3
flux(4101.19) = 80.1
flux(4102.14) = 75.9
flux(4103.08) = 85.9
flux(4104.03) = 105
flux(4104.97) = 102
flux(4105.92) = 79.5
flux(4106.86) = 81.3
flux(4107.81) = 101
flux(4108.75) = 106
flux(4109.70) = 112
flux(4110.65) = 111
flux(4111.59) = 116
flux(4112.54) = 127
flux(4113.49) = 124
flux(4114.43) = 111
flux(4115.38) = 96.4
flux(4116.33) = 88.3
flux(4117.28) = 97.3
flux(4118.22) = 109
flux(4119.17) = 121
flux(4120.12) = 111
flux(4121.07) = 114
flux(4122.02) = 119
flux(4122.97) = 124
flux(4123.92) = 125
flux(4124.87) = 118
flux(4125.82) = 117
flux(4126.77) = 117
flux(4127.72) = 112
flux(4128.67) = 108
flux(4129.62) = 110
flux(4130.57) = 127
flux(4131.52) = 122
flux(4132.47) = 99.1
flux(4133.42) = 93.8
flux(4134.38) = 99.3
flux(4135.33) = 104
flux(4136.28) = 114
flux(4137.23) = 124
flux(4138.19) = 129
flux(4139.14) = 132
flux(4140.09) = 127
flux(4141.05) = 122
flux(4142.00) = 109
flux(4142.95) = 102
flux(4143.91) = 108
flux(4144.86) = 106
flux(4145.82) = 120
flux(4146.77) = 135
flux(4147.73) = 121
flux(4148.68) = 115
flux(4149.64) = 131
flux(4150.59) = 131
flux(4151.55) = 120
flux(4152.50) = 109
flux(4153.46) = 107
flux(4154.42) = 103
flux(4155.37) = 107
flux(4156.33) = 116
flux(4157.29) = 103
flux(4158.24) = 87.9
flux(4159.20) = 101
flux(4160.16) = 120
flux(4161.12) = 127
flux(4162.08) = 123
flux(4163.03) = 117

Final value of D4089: 3.0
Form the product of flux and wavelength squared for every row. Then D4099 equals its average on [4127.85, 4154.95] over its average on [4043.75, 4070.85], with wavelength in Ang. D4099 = 1.1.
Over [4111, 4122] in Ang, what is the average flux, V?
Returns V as 111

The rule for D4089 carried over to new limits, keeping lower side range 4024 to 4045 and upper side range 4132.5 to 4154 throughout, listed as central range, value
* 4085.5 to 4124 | 5.0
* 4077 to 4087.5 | 0.8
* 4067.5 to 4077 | -0.4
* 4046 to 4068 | 2.0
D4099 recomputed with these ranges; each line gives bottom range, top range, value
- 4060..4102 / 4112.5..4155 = 1.10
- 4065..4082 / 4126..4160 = 1.02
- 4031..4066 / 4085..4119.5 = 0.92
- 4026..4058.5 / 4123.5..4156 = 1.07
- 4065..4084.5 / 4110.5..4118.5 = 0.96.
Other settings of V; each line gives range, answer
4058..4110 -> 105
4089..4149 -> 108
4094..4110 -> 89.7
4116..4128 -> 114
